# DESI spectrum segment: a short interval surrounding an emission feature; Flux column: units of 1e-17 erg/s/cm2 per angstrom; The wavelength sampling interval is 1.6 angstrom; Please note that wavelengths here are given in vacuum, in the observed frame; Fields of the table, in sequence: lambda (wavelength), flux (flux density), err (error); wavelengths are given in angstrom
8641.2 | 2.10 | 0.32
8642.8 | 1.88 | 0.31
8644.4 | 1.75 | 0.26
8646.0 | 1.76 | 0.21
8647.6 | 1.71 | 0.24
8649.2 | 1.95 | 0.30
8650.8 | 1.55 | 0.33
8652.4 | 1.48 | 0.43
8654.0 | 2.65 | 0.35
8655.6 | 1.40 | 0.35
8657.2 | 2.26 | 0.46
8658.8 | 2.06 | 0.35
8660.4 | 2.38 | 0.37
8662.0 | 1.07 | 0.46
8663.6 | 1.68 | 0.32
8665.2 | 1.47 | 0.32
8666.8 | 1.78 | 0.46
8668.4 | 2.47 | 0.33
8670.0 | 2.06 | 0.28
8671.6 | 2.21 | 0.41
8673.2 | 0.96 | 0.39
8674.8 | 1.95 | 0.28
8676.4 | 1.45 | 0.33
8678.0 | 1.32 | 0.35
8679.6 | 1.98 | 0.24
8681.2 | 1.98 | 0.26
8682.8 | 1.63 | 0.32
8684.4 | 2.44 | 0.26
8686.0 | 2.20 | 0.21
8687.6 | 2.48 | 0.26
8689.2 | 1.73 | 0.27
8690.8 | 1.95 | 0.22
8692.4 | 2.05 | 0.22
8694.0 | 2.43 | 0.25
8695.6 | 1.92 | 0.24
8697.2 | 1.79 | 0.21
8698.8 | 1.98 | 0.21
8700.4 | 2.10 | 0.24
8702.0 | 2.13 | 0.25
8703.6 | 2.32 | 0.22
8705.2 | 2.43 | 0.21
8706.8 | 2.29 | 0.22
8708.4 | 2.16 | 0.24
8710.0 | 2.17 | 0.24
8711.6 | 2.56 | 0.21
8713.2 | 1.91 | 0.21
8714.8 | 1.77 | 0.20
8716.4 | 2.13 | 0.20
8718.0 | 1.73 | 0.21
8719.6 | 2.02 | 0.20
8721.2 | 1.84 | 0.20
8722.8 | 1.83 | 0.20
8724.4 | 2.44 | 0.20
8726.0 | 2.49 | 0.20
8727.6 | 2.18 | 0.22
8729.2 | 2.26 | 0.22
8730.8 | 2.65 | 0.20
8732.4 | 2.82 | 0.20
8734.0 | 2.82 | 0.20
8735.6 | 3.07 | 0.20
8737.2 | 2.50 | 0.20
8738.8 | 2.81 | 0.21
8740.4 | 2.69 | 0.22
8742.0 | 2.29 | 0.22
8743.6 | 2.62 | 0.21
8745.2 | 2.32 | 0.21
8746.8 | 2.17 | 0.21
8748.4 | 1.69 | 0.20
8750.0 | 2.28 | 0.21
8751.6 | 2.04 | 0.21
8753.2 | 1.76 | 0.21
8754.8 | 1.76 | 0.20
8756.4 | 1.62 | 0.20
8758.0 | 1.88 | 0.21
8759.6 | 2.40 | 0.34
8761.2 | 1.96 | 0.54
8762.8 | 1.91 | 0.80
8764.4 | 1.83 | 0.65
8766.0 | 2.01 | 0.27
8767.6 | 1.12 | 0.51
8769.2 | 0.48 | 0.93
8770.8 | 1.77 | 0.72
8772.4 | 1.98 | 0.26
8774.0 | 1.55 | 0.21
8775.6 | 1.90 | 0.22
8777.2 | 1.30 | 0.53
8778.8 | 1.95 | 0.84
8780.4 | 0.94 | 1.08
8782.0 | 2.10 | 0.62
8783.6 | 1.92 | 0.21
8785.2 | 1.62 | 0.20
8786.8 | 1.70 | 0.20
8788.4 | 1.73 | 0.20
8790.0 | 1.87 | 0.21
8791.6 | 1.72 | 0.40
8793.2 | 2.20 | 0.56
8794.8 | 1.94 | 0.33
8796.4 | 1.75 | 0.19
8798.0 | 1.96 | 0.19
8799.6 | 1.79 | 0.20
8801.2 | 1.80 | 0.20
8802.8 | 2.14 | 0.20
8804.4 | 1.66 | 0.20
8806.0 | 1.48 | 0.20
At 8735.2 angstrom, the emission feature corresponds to [N II]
